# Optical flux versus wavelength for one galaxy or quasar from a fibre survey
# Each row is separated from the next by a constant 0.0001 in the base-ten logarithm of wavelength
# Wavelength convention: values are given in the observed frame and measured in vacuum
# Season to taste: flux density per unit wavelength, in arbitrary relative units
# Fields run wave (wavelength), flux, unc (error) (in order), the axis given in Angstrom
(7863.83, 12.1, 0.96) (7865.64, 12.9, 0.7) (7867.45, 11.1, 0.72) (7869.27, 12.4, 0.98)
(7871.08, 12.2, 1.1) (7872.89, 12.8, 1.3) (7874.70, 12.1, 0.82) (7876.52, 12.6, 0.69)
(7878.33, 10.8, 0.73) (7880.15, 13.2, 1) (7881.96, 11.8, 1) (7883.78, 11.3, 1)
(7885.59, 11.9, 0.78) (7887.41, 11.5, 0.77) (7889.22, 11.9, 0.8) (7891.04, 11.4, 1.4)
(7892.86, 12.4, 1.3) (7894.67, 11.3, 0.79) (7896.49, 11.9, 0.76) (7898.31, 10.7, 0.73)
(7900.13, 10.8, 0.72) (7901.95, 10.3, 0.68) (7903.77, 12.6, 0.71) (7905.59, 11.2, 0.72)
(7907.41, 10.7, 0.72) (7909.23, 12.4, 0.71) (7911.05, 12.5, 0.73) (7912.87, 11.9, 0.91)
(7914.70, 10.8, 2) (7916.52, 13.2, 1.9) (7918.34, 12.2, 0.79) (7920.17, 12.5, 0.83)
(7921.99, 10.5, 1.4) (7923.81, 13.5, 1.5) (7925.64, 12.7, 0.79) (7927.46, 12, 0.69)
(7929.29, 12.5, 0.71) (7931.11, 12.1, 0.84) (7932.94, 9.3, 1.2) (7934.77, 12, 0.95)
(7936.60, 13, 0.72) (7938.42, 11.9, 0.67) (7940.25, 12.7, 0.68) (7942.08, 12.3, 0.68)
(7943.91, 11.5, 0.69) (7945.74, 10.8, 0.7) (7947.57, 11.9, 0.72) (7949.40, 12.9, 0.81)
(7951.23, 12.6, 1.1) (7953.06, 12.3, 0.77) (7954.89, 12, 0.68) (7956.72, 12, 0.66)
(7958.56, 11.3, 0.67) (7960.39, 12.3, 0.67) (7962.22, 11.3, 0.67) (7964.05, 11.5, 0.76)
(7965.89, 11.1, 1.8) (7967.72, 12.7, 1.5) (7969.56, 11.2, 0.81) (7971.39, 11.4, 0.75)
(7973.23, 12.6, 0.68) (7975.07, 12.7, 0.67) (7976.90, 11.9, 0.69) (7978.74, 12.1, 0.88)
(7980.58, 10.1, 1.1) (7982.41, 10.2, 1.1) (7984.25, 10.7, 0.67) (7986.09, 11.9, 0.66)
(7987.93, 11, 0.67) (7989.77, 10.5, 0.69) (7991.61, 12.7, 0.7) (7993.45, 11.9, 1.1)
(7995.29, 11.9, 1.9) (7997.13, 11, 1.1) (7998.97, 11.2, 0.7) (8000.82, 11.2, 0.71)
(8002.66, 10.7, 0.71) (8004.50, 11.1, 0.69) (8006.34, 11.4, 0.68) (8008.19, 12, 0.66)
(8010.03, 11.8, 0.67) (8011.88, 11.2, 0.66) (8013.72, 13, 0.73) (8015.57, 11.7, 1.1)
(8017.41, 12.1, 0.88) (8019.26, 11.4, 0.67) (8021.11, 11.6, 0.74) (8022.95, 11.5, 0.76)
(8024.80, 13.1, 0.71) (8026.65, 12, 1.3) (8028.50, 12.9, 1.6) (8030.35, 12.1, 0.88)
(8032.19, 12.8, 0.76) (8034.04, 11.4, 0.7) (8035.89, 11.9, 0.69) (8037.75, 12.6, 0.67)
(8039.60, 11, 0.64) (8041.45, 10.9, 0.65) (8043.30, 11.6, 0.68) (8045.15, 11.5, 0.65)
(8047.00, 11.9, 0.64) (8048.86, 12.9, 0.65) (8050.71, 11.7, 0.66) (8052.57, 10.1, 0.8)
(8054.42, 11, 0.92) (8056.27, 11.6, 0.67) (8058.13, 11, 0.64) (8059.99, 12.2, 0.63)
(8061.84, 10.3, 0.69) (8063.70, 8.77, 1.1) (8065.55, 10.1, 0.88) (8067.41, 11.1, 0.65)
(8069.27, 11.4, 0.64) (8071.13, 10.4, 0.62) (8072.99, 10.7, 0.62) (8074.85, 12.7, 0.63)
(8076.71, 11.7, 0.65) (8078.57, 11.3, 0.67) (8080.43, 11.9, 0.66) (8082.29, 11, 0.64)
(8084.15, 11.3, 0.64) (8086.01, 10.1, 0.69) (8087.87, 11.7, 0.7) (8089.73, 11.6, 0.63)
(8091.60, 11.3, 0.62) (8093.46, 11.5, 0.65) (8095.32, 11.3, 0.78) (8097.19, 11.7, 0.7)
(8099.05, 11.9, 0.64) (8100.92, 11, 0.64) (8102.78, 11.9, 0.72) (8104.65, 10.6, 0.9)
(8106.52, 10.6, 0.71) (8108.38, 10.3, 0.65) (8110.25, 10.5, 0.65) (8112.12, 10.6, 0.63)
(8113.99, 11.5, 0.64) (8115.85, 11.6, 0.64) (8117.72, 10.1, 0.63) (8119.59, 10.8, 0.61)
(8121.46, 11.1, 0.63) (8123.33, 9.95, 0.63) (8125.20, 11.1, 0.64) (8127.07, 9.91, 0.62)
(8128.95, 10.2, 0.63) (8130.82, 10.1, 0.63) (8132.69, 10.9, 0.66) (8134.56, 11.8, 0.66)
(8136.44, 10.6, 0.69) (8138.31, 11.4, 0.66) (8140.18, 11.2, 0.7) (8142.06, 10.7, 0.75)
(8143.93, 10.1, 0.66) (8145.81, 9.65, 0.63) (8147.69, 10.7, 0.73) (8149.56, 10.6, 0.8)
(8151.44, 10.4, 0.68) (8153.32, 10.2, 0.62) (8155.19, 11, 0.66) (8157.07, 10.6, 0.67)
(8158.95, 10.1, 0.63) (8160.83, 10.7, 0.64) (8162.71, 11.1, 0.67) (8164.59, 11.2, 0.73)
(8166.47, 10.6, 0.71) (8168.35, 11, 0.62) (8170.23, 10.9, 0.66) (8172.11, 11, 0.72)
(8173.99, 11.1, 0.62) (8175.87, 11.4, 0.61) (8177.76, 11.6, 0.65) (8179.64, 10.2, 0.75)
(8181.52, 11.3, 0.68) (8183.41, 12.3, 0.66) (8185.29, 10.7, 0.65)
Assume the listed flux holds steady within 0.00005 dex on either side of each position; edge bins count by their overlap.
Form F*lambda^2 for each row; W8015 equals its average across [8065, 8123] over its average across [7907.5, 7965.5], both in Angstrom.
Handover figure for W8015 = 1.0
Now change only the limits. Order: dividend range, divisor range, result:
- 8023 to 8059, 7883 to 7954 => 1.03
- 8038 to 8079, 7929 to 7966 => 0.97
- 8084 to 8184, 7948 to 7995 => 0.97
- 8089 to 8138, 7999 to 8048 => 0.95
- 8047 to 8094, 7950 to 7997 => 0.98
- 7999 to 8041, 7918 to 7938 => 1.01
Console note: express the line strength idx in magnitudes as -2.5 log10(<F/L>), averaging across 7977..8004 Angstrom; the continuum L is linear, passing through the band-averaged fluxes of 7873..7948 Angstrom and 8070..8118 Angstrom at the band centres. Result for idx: 0.03 mag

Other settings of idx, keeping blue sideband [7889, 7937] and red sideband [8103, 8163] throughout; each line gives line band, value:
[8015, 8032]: -0.08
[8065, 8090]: -0.03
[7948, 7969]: -0.04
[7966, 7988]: -0.01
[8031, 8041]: -0.07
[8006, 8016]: -0.06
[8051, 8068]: 0.03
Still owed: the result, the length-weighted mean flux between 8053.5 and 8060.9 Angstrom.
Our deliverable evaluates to 11.4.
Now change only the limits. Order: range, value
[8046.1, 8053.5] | 11.6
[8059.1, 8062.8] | 11.2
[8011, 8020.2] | 11.9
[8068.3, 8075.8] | 11.3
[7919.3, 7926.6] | 12.3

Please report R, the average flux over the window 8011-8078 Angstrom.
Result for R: 11.5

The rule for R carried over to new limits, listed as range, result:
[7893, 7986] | 11.8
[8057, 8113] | 11.1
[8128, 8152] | 10.6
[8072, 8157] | 10.9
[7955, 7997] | 11.6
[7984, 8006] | 11.3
